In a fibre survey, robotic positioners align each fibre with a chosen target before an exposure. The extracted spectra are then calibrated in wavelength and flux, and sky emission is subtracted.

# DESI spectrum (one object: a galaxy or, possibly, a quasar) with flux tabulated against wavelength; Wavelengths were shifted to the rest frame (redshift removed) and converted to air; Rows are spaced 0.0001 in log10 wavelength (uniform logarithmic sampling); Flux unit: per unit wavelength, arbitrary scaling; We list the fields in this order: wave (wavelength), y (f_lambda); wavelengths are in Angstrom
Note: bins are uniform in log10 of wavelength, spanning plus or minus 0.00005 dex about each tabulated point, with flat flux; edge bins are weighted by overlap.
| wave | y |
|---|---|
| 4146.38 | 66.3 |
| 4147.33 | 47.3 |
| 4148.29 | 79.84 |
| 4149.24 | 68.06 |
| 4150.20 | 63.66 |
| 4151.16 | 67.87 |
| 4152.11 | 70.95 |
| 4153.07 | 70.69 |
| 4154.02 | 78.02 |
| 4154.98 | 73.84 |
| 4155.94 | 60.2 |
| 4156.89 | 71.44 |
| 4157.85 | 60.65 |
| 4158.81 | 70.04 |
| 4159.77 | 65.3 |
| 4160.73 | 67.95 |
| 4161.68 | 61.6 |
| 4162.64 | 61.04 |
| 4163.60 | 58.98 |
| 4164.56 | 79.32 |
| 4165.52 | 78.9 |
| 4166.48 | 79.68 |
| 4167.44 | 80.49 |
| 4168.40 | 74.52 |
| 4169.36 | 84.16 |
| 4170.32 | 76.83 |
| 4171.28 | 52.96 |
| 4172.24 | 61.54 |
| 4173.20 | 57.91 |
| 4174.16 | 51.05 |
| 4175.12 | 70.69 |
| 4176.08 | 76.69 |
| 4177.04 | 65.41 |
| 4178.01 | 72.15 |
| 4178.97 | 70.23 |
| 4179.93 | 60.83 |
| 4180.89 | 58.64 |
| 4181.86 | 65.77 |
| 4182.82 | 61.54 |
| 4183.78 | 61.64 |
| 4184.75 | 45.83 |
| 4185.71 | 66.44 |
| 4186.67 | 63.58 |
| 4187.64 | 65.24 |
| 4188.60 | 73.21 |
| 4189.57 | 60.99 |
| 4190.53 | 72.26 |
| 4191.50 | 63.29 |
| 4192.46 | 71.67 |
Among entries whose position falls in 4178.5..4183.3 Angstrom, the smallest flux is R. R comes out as 58.64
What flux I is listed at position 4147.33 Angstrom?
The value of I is 47.3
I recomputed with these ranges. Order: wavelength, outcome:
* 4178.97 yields 70.23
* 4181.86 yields 65.77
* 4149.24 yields 68.06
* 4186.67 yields 63.58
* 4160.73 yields 67.95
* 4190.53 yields 72.26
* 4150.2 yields 63.66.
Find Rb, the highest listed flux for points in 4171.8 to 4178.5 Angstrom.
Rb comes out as 76.69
